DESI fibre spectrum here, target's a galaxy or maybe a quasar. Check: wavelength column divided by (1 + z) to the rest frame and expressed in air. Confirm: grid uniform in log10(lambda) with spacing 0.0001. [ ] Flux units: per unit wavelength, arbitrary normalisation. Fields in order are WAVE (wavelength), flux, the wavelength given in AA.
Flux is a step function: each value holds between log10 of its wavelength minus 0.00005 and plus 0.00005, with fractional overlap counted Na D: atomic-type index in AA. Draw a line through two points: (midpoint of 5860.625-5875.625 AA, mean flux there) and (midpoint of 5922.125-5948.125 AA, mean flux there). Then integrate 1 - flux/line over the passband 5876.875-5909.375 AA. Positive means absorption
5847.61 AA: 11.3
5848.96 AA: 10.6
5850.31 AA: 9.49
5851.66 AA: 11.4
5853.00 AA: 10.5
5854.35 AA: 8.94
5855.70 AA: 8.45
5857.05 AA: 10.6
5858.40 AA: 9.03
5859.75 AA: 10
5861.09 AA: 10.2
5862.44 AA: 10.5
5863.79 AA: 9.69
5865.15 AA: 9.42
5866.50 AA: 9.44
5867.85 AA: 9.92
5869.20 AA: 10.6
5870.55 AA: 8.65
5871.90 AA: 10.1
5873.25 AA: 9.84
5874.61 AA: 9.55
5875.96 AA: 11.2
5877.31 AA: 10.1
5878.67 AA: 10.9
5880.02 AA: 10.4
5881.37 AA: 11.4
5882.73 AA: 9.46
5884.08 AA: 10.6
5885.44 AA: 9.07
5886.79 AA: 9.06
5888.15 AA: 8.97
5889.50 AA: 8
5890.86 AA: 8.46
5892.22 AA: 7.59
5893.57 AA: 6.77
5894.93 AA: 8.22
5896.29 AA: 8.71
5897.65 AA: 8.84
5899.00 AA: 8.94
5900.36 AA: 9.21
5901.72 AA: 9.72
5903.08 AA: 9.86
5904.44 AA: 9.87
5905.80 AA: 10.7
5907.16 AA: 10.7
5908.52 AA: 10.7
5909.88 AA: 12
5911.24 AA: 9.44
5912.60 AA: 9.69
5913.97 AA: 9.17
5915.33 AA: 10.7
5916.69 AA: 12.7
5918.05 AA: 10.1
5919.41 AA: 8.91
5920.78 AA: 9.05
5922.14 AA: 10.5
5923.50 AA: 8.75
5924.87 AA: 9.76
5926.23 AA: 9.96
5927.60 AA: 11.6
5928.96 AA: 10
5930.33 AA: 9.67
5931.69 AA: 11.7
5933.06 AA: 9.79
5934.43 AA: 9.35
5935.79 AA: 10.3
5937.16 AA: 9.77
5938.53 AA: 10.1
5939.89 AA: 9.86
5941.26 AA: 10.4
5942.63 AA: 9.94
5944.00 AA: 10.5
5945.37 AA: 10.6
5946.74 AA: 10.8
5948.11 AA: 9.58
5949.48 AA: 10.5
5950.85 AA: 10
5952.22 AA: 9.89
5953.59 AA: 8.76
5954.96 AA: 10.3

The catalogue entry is 1.7 AA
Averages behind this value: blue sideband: 9.83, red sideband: 10.2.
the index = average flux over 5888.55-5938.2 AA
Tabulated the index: 9.7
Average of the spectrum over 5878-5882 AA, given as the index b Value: 10.9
